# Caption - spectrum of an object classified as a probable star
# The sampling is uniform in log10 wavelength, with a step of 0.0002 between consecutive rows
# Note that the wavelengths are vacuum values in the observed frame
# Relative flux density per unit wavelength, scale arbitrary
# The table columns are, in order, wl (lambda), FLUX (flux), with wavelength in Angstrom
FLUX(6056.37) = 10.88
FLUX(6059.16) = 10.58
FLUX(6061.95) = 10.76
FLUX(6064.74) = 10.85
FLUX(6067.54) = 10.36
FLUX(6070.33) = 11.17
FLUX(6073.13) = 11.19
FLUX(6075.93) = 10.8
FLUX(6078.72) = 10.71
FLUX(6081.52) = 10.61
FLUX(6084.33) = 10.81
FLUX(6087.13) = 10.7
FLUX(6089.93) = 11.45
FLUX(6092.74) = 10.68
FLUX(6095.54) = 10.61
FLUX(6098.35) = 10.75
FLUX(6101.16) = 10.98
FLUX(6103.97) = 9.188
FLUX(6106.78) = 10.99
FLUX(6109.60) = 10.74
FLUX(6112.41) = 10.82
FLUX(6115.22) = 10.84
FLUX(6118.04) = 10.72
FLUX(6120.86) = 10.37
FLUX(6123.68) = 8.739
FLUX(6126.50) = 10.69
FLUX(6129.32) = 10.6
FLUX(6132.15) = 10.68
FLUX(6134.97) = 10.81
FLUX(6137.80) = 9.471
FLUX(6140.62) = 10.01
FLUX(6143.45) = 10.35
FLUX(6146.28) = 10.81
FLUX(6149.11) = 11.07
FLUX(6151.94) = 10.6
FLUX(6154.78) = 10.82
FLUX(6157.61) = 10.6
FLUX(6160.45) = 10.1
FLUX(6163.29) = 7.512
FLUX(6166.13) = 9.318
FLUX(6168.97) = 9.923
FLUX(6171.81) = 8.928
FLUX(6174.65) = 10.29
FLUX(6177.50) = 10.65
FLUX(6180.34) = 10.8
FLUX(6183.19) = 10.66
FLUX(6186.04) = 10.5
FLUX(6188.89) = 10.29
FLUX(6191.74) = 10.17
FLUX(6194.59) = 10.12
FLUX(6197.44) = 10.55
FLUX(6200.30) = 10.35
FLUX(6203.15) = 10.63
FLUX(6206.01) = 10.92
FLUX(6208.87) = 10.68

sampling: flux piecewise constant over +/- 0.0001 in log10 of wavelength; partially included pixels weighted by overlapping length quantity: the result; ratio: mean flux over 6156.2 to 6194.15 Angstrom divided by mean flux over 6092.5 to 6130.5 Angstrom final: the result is 1.0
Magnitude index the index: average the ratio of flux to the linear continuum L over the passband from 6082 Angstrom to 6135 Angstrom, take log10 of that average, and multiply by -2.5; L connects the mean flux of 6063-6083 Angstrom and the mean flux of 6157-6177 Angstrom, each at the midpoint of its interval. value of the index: -0.03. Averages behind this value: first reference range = 10.8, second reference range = 9.53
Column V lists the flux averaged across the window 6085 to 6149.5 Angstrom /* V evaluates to 10.5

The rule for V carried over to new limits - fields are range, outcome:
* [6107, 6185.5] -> 10.3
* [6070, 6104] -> 10.8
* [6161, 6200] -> 9.99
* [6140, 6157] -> 10.6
